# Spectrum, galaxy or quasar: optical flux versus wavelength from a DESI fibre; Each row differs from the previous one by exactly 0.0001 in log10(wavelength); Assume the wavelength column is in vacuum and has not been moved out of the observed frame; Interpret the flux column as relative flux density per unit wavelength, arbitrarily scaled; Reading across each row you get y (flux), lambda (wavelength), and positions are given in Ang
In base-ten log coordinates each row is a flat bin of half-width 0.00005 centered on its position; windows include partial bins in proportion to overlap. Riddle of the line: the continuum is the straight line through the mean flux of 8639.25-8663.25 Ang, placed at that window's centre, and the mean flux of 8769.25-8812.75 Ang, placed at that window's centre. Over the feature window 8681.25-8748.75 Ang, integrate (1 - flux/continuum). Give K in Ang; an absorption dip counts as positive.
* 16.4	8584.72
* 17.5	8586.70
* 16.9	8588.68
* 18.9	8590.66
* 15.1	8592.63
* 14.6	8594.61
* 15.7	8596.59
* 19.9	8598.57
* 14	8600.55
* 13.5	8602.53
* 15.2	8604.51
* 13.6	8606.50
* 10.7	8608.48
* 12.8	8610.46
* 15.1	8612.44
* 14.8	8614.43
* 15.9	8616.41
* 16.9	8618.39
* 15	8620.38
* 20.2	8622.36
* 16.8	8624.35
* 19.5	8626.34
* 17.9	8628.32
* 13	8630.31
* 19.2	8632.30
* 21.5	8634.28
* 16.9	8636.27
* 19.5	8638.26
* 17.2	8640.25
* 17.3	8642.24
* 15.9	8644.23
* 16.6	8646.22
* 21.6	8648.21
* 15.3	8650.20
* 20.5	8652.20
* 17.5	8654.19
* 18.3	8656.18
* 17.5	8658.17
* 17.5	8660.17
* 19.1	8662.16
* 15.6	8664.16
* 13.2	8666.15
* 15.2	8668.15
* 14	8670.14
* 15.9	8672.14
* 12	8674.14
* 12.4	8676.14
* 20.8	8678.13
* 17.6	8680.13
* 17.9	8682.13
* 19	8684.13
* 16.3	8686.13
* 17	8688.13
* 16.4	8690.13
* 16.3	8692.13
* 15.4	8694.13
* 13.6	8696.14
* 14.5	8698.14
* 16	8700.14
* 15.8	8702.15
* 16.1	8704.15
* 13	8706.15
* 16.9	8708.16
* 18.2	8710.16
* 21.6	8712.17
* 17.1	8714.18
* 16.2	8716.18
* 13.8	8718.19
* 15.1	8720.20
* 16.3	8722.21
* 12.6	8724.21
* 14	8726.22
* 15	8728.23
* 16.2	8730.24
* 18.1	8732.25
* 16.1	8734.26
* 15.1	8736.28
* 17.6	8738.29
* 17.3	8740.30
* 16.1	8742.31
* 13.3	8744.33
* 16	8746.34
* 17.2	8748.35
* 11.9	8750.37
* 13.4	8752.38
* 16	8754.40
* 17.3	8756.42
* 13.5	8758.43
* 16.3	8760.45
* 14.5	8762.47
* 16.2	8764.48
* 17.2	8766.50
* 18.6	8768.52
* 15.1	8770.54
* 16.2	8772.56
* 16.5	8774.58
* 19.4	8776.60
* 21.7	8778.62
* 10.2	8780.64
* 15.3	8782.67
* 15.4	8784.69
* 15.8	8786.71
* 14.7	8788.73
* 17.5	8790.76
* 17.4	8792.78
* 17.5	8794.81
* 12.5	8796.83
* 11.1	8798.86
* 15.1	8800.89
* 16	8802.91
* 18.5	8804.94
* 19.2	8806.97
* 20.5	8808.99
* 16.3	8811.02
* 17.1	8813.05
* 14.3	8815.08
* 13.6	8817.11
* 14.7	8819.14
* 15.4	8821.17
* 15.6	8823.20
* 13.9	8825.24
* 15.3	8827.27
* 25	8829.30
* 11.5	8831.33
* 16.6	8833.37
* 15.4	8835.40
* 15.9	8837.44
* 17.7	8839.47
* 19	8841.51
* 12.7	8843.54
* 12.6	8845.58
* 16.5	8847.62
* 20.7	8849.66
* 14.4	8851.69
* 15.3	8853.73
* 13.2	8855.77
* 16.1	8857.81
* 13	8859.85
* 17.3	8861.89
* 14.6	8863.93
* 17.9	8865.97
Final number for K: 4.2 Ang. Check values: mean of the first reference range 17.8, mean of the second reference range 16.3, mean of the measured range 16.1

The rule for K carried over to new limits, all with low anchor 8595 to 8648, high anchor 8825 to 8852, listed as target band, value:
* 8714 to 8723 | 0.4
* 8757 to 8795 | 0.3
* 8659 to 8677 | 1.5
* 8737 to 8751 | 0.6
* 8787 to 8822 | 0.8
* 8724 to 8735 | 0.6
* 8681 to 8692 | -0.6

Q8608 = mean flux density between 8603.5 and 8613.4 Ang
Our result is 13.5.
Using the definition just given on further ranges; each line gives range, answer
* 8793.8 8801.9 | 14.1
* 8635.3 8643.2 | 17.7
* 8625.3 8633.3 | 17.4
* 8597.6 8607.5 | 15.2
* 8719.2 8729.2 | 14.6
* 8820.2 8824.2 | 15.5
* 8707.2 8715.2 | 18.5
